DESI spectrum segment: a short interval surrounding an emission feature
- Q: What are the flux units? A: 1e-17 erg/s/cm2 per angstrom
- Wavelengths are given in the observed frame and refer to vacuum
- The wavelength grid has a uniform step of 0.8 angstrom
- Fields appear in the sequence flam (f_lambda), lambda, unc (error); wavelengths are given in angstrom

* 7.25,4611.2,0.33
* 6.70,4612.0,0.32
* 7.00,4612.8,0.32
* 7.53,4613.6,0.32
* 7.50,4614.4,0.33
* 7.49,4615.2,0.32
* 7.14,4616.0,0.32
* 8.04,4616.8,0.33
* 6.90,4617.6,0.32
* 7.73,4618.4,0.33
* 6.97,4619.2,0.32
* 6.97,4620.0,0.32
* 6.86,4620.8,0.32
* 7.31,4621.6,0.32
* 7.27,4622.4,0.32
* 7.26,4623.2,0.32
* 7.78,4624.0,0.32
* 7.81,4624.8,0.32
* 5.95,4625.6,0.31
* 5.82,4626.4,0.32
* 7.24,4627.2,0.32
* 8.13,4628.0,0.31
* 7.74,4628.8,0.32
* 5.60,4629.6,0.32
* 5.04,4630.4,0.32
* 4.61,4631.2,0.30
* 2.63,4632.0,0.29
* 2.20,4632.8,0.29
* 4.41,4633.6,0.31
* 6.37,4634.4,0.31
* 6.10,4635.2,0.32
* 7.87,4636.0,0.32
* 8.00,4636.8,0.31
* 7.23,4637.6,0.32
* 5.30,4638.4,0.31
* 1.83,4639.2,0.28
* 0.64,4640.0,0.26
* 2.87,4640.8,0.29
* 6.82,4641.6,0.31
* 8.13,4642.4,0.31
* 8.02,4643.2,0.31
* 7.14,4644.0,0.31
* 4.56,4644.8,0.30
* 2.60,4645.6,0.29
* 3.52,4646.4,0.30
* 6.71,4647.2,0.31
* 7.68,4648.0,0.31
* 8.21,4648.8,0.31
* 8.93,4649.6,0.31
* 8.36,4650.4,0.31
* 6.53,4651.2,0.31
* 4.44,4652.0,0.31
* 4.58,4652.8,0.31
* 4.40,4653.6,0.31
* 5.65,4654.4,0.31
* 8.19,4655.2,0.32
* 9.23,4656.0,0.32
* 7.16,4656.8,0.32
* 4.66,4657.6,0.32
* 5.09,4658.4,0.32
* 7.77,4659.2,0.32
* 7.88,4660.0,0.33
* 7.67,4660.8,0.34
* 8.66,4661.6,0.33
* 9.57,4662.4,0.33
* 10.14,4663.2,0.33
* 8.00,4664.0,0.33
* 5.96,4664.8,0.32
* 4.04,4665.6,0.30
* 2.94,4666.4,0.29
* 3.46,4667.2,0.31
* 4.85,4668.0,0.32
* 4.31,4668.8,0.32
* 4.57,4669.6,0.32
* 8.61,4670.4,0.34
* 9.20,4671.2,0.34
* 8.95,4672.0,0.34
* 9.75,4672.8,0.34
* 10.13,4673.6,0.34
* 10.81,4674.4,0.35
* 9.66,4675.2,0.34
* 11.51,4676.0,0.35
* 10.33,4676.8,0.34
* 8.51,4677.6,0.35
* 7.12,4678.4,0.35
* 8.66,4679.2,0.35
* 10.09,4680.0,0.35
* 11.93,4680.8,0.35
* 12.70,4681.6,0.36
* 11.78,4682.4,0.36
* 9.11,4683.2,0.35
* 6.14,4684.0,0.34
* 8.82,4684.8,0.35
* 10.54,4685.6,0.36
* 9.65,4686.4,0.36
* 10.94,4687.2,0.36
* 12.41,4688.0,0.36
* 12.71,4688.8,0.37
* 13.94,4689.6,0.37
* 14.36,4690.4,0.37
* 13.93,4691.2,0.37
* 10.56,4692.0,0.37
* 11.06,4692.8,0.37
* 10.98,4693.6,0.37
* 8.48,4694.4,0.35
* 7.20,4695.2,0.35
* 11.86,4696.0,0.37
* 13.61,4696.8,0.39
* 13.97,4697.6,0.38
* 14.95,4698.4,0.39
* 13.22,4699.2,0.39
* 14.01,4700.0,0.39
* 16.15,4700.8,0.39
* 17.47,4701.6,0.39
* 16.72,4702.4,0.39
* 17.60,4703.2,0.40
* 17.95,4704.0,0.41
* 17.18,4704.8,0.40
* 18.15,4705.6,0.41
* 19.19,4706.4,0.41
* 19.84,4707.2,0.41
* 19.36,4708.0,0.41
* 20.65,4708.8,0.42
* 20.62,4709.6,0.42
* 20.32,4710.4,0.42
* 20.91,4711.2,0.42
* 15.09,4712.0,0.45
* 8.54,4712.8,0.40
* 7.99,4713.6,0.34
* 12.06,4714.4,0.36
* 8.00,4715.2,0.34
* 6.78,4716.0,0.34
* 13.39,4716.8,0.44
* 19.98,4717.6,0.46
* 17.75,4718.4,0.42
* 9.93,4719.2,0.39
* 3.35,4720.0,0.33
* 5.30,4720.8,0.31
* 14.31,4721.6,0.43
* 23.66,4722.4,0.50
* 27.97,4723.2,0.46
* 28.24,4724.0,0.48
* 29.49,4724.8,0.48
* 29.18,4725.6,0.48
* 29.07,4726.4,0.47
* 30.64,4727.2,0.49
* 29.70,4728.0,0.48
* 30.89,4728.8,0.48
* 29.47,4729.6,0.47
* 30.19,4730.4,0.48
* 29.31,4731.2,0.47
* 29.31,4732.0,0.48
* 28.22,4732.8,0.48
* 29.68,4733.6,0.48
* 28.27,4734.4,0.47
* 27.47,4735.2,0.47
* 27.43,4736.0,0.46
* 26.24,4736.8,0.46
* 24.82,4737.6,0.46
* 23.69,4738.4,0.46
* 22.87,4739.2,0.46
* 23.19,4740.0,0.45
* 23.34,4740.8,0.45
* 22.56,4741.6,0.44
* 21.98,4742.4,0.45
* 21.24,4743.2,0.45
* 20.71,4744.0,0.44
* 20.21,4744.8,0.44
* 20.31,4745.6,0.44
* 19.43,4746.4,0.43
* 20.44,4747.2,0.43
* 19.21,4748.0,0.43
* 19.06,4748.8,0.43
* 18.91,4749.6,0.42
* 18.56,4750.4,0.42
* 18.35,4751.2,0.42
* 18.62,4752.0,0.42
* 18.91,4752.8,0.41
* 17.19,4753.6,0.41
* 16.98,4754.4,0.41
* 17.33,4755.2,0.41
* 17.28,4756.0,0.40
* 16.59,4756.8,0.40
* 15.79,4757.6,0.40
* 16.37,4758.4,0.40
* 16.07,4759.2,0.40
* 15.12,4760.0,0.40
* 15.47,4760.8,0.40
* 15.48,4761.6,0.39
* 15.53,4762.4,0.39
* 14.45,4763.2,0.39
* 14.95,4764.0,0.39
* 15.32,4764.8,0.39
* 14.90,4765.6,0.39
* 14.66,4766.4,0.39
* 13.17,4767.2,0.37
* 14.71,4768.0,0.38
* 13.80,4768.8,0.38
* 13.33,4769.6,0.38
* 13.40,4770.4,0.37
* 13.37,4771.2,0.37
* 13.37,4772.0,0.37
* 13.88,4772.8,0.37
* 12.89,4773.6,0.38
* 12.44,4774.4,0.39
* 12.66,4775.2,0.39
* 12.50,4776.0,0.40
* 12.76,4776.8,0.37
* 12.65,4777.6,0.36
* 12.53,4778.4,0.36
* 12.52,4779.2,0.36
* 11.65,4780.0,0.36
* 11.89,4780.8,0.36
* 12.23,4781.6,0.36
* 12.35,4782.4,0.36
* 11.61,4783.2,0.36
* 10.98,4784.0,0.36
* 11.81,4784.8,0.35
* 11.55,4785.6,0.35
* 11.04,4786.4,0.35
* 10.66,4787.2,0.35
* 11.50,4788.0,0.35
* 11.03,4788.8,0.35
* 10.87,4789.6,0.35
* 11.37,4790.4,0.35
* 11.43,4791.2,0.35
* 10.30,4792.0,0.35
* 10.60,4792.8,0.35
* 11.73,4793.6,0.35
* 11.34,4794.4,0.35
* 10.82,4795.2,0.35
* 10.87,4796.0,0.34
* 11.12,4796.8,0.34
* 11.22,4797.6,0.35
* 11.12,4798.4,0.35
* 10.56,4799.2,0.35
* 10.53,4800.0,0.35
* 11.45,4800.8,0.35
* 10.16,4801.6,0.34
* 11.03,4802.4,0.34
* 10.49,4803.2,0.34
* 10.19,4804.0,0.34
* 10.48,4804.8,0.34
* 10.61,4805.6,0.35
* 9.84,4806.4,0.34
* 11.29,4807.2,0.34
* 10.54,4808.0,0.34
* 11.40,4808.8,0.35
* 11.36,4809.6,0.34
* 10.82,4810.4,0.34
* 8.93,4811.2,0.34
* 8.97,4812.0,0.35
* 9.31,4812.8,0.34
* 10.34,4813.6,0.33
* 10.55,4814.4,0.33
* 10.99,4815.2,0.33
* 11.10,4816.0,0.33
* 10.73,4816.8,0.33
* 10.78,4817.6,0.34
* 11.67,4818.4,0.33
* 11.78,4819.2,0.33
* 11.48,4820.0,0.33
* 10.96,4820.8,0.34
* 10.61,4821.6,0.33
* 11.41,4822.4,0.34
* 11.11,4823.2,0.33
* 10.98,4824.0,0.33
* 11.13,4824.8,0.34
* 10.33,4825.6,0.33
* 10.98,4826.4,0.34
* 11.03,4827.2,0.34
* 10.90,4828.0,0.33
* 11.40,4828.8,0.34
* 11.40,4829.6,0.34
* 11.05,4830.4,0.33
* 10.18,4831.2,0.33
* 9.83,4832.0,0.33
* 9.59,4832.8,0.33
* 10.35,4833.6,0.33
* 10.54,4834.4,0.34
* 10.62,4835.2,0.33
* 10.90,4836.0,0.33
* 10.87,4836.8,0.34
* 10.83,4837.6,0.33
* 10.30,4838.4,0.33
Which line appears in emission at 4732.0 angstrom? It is Ly-alpha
